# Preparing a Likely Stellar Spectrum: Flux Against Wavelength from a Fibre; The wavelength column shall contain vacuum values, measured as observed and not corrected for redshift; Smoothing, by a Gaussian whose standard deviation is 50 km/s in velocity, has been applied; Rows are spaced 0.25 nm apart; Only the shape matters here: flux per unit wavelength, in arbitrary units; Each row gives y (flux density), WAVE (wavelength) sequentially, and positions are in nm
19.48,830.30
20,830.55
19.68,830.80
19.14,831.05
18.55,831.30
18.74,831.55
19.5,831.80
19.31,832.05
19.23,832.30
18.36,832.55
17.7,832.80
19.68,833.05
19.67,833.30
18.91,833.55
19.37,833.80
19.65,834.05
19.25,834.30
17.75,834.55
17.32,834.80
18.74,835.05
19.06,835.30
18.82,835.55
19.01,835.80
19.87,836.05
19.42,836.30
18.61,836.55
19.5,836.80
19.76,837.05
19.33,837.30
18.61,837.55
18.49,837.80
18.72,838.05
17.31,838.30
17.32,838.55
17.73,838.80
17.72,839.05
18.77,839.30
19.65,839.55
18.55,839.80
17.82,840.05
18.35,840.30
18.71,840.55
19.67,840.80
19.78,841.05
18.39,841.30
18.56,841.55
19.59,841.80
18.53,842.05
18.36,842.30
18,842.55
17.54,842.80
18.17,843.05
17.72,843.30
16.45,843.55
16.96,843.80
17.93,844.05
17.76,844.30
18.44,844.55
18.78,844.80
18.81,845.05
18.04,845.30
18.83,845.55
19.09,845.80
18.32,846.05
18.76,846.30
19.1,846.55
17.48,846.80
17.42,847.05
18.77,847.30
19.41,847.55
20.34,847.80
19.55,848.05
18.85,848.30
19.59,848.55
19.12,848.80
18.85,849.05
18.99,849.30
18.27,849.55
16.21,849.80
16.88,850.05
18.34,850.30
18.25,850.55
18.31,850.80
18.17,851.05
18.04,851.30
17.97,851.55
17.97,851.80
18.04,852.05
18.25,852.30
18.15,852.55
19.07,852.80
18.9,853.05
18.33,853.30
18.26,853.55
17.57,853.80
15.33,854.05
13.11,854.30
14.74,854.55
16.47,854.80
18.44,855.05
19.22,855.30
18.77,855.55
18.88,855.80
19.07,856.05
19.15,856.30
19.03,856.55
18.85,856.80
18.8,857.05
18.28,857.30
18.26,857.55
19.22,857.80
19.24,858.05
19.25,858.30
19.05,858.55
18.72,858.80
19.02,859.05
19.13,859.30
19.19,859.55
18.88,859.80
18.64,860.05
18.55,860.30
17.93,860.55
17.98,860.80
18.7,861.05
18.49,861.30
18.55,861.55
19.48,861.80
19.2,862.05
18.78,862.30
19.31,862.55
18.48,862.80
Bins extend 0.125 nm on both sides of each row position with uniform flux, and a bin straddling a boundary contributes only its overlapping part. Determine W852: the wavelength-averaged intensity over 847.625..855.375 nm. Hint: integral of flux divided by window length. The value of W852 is 18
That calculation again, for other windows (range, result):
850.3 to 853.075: 18.3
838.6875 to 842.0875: 18.7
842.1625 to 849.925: 18.4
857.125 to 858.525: 18.9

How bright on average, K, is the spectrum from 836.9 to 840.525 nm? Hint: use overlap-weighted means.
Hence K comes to 18.5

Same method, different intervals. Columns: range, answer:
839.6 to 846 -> 18.4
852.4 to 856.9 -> 17.8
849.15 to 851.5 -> 18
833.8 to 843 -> 18.7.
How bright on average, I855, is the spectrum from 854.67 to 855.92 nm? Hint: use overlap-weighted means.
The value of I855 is 18.3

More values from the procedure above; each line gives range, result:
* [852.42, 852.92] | 18.6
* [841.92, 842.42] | 18.5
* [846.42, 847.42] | 18.2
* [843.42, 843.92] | 16.7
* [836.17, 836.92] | 19.2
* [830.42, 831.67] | 19.2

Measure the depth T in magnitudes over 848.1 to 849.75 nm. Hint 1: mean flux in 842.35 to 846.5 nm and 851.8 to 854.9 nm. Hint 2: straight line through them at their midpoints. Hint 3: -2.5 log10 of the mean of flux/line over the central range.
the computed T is -0.07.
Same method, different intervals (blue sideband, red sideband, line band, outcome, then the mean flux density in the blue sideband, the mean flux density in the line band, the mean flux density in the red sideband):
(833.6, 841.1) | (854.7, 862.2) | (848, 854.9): 0.05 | 18.7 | 17.8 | 18.8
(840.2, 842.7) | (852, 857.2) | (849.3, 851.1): 0.02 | 18.8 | 17.8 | 17.9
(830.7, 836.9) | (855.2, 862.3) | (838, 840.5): 0.04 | 19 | 18.2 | 18.8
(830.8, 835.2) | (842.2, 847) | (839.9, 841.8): -0.03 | 18.9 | 18.8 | 18.1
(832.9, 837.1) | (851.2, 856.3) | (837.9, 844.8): 0.02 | 19.1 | 18.3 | 17.8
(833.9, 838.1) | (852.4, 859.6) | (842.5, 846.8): 0.03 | 18.9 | 18.1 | 18.2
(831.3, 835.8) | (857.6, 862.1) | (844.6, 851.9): 0.02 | 18.9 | 18.5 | 18.8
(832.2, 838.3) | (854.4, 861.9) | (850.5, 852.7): 0.03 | 18.9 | 18.1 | 18.6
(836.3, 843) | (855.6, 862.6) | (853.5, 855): 0.18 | 18.6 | 15.9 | 18.8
